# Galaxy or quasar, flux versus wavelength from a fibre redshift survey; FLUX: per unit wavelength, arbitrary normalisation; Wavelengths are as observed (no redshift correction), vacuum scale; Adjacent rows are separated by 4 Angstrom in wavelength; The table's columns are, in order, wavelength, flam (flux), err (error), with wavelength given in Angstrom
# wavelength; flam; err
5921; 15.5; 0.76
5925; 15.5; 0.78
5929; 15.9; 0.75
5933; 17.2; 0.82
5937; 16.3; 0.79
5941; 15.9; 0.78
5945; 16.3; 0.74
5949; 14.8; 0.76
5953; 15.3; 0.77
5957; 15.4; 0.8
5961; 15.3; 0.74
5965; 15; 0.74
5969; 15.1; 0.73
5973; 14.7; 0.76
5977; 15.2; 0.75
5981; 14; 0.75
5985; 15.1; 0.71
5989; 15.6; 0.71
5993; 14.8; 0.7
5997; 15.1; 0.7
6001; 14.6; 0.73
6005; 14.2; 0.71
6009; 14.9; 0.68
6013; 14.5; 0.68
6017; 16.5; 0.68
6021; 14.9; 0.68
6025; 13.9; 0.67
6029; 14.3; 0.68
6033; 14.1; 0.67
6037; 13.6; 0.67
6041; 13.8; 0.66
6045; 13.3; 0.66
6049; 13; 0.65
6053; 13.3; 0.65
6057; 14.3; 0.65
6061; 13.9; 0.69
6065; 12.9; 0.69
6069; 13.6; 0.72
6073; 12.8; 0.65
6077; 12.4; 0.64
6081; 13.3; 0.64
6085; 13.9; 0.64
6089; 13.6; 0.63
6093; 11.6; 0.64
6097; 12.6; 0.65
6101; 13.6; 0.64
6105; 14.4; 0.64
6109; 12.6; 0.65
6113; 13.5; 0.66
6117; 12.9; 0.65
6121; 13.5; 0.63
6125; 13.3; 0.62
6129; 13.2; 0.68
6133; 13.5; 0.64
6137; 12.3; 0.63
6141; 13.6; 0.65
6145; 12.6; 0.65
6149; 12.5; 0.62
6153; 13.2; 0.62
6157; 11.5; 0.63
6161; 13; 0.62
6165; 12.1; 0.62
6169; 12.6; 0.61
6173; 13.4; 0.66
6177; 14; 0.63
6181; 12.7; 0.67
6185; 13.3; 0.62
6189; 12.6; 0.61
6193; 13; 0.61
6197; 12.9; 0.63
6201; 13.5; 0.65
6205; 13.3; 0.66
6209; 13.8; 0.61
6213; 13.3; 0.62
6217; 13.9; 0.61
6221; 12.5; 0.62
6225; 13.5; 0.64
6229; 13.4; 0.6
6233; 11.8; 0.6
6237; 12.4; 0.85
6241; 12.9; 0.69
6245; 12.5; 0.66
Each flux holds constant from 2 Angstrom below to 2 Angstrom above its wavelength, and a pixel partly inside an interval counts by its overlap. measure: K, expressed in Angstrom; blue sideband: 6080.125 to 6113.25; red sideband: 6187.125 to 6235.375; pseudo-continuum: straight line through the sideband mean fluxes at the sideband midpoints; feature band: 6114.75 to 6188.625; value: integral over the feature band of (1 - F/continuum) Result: 1.2 Angstrom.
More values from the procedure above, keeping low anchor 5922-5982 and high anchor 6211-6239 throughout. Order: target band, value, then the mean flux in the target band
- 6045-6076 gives 2.41 Angstrom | 13.4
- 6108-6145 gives 1.97 Angstrom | 13.1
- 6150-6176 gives 1.65 Angstrom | 12.7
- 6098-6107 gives 0.16 Angstrom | 13.8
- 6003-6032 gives 0.31 Angstrom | 14.7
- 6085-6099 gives 1.39 Angstrom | 12.8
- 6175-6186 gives 0.04 Angstrom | 13.3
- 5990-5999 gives 0.04 Angstrom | 15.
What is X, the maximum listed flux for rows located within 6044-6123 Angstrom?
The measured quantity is 14.4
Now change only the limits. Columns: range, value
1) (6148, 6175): 13.4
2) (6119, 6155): 13.6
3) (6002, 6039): 16.5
